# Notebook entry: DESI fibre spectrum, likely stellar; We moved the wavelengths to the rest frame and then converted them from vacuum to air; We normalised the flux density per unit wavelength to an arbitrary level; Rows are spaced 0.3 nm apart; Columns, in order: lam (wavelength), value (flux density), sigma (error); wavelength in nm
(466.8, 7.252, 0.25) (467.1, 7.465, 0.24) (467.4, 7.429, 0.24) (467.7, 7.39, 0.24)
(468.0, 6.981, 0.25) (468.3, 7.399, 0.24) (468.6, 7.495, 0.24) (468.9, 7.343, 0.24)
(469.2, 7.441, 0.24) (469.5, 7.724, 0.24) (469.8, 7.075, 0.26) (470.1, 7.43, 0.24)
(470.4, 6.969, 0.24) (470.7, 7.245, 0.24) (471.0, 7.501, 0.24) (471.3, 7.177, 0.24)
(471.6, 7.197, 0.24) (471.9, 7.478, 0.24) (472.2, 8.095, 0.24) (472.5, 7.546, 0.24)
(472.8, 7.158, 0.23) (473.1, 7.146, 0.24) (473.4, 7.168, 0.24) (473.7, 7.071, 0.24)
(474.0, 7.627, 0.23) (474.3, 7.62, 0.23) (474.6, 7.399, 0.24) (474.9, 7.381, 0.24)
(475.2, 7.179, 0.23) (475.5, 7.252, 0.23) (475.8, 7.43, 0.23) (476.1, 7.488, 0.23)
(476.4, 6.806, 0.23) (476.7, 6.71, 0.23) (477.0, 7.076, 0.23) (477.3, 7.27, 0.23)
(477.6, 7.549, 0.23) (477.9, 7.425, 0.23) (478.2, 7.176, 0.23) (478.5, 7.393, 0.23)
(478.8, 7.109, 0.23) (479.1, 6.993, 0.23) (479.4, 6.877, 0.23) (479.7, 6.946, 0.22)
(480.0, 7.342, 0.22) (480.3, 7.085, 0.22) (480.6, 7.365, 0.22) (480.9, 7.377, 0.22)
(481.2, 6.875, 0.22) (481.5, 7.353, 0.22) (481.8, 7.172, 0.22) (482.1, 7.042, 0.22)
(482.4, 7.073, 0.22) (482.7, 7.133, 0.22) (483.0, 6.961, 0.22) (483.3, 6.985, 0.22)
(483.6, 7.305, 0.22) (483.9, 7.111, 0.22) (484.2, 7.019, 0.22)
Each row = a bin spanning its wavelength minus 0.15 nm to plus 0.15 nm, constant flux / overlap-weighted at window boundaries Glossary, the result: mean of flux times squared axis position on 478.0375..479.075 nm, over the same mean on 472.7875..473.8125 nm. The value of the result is 1.03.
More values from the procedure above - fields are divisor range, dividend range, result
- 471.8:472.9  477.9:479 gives 0.98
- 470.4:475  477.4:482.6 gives 1.00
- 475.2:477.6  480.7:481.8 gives 1.02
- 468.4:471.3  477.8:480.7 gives 1.01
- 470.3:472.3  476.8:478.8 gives 1.02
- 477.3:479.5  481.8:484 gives 1.00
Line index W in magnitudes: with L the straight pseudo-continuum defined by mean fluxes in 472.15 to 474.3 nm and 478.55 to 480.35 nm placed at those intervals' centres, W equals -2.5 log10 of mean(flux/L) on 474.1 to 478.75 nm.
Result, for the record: -0.01 mag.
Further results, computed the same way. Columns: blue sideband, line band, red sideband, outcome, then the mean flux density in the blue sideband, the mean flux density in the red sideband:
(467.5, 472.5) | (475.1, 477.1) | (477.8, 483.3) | 0.02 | 7.38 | 7.14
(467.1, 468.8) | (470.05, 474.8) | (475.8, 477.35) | -0.02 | 7.35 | 7.09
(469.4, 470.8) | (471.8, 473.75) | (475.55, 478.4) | -0.02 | 7.27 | 7.22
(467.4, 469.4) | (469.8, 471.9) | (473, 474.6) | 0.01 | 7.36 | 7.34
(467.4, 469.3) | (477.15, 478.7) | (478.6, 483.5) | -0.03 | 7.35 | 7.11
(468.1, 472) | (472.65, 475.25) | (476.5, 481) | -0.01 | 7.34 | 7.17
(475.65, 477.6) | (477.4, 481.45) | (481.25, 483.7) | -0.01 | 7.16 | 7.11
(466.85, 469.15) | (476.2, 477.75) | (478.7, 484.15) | 0.02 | 7.36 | 7.12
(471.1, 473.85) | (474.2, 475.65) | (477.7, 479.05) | -0.01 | 7.34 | 7.26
